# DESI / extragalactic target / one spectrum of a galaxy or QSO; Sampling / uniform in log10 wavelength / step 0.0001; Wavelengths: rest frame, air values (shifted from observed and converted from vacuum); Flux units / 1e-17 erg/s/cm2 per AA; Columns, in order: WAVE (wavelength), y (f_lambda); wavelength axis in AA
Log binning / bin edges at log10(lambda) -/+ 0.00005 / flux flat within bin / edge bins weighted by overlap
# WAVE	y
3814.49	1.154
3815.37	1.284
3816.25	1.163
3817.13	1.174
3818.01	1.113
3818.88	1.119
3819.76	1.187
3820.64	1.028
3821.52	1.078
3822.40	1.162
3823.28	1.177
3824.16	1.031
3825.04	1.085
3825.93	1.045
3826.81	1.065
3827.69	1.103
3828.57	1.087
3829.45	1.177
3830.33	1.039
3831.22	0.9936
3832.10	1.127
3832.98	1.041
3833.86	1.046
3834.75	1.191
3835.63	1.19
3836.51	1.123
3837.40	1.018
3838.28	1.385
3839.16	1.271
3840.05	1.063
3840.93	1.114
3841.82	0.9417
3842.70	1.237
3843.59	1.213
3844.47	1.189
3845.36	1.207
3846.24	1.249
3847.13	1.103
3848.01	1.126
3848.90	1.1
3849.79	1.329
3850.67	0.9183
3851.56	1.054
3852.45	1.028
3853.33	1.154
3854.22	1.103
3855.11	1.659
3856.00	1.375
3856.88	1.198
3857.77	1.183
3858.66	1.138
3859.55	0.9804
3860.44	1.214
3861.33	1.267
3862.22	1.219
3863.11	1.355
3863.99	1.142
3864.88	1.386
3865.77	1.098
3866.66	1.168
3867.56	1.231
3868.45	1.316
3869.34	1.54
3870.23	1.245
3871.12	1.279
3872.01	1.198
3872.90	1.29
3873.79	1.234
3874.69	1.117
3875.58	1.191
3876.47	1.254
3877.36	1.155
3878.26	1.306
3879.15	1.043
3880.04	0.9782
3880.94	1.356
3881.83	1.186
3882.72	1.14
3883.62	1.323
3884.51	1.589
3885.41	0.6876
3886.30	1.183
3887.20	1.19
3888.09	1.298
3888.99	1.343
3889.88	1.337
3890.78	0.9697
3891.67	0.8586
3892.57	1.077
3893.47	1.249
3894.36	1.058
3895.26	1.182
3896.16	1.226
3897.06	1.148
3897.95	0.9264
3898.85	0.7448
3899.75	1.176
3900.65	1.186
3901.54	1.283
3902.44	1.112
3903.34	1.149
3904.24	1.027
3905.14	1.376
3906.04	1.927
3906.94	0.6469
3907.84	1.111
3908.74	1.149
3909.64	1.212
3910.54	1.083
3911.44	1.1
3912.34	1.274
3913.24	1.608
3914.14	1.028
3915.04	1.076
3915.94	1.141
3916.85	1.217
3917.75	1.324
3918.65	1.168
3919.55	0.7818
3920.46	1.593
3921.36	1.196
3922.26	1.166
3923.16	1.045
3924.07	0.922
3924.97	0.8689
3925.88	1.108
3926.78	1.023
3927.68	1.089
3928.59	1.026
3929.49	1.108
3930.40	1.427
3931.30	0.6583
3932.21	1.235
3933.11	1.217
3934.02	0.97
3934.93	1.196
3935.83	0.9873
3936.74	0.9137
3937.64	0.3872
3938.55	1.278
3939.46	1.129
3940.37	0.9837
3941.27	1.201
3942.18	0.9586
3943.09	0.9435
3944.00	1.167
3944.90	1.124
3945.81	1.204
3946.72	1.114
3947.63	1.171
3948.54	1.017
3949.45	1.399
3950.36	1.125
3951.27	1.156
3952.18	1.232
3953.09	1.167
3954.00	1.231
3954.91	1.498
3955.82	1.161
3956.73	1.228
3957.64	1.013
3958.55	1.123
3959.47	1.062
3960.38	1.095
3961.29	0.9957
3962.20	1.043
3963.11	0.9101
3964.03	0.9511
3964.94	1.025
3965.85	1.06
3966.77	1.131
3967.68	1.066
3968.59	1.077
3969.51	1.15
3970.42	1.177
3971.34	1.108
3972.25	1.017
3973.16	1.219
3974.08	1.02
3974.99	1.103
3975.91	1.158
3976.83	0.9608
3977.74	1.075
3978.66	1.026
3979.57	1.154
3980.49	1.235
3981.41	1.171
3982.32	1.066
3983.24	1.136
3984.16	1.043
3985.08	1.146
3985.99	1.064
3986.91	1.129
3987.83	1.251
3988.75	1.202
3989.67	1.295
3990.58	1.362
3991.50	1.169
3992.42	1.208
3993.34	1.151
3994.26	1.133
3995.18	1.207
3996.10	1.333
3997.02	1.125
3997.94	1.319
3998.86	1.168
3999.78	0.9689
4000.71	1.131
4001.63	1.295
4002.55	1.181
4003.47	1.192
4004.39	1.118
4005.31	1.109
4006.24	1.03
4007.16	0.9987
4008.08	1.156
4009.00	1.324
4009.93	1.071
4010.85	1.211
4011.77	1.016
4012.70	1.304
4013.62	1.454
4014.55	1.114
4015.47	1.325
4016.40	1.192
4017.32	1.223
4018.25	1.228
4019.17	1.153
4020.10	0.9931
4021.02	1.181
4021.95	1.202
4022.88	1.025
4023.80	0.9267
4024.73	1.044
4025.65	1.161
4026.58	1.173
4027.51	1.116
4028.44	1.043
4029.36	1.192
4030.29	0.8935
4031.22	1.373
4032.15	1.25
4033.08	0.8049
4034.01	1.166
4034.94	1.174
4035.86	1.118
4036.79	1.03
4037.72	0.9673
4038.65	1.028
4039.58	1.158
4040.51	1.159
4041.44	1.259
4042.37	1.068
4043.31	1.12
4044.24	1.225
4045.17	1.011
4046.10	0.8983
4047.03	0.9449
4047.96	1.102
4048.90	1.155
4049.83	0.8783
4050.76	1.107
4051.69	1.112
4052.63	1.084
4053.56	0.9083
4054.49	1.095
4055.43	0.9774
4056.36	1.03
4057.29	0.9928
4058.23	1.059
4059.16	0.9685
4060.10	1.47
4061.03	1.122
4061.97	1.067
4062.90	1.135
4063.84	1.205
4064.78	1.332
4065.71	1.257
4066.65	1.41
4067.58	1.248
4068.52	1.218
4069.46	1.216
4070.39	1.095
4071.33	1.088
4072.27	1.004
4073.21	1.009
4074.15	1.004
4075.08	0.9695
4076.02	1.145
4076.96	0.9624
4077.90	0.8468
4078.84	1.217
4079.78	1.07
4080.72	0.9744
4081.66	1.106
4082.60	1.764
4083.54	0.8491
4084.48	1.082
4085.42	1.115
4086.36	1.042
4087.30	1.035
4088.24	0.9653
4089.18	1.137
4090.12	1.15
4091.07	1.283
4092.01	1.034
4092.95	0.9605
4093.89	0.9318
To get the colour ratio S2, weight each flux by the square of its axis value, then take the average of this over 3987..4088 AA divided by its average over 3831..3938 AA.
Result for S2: 1.1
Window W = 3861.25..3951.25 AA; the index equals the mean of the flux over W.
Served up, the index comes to 1.15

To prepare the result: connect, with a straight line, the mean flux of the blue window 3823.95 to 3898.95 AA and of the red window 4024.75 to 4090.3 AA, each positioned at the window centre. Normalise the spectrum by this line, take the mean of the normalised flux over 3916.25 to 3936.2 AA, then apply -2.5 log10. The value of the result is 0.04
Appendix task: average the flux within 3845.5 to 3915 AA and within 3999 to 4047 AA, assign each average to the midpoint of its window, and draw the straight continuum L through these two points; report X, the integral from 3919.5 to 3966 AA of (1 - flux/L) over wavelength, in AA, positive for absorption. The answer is 2.7 AA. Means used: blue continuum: 1.19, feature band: 1.09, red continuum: 1.13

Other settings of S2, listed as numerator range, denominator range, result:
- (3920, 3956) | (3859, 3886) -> 0.94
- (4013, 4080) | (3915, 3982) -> 1.06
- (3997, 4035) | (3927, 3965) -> 1.08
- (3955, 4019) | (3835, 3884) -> 1.02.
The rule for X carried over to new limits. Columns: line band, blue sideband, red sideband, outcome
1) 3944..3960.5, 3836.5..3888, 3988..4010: 0.2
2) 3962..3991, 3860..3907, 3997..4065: 0.9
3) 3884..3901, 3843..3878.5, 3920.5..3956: 0.6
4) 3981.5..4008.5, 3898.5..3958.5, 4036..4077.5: -1.2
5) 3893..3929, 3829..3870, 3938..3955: 0.6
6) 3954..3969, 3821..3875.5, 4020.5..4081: 0.5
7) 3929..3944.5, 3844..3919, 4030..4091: 1.5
